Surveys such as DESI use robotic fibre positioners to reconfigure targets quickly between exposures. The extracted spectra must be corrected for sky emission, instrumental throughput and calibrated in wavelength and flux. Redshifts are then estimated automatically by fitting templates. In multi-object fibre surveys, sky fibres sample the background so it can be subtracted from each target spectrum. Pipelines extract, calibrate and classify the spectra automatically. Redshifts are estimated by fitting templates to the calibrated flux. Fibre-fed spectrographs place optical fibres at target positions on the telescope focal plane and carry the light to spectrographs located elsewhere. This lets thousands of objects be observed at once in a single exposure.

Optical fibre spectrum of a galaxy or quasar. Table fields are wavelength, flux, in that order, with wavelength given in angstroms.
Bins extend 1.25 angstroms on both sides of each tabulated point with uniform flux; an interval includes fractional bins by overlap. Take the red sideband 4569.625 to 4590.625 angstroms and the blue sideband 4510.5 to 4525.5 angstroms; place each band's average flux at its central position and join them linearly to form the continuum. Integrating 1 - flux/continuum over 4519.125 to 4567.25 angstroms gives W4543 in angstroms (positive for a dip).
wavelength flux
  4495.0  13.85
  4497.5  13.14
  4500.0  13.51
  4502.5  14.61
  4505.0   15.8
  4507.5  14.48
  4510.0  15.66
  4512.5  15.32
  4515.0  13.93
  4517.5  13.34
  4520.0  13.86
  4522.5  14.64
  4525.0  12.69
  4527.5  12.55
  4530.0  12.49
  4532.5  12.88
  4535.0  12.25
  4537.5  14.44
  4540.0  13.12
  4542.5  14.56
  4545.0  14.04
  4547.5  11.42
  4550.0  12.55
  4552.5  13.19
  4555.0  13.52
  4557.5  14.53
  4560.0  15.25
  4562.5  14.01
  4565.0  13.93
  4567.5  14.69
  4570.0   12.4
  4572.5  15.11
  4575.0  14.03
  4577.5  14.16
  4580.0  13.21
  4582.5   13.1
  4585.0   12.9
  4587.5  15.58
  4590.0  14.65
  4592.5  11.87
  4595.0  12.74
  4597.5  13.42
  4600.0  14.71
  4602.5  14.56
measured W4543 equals 1.9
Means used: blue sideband 14.1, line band 13.5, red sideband 13.9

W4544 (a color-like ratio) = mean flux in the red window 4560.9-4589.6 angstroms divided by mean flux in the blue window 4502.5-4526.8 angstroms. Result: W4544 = 0.97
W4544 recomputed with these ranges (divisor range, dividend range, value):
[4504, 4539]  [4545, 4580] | 0.99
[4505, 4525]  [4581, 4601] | 0.94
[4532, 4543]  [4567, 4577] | 1.05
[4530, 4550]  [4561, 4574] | 1.07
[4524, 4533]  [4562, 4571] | 1.09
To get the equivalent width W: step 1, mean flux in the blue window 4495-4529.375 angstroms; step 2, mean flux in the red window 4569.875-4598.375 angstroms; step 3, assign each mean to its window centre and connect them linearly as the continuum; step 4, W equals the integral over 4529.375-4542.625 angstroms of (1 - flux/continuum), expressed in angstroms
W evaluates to 0.7 angstroms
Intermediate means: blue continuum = 14.1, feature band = 13.2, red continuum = 13.6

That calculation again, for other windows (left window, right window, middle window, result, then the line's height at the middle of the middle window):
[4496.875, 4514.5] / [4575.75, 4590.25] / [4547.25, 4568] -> 0.57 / 14.1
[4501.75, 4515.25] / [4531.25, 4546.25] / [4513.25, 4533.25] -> 1.35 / 14.3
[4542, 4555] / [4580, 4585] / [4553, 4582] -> -2.08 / 13.1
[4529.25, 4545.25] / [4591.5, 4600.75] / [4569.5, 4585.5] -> -0.52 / 13.2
